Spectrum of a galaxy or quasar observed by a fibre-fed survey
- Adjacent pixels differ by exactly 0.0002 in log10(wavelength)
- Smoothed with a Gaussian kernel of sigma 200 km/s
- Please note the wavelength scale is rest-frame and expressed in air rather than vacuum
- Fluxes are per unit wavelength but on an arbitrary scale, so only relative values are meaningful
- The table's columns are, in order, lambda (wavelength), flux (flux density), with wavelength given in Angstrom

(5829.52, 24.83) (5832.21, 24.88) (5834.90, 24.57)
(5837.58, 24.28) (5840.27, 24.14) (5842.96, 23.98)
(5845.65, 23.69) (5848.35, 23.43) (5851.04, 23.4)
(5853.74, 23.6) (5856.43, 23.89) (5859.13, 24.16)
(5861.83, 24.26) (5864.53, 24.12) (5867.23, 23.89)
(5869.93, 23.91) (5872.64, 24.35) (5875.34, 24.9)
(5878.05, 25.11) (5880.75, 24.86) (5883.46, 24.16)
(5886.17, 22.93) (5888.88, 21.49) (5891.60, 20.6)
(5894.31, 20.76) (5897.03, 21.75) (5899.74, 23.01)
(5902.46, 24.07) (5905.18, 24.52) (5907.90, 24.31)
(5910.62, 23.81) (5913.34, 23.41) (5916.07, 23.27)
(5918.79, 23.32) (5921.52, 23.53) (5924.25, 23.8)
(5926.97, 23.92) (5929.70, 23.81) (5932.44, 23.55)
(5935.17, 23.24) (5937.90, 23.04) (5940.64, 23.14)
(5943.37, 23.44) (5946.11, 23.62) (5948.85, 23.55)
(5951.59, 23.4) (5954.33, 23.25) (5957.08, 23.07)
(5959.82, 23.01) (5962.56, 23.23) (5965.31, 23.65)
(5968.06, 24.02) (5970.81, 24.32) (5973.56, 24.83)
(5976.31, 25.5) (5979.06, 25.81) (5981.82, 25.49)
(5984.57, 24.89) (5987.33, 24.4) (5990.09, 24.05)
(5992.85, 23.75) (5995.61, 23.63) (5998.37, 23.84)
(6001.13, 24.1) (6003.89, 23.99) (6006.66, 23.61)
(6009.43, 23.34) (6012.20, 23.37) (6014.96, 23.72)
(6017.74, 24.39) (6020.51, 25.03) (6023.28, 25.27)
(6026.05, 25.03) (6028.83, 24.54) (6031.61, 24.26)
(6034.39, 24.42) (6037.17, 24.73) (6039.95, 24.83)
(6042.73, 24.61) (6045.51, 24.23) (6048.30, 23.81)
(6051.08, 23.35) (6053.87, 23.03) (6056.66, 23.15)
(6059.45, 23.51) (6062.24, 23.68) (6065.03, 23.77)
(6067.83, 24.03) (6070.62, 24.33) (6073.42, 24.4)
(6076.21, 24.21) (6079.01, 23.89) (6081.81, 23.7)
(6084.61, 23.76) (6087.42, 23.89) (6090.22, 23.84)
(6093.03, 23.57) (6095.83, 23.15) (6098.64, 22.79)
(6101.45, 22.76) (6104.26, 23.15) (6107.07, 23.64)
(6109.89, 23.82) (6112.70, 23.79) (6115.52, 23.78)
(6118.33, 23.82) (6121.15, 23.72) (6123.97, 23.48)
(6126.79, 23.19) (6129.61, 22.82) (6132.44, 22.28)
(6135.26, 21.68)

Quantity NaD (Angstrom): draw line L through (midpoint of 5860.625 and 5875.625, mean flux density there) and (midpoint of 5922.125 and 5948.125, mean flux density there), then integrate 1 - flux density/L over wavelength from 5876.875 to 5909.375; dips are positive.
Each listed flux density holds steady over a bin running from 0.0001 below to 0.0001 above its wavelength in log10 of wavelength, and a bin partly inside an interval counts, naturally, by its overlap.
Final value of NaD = 1.1 Angstrom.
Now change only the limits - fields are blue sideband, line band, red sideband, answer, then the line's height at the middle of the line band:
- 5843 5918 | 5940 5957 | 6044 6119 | 0.1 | 23.6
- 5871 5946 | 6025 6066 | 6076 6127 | -0.9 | 23.5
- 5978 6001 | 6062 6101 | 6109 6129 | 0.2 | 23.9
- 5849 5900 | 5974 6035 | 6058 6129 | -2.1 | 23.6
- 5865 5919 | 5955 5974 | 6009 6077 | 0.1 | 23.8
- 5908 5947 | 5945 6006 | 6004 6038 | -0.4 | 23.9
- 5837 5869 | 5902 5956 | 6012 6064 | 0.9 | 24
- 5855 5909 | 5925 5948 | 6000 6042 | 0.4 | 23.8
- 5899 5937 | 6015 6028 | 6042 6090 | -0.5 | 23.8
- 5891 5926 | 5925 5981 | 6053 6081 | -1.1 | 23.3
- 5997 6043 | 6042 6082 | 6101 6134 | 0.1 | 23.9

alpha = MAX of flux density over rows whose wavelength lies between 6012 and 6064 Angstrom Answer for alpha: 25.27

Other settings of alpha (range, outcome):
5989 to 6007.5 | 24.1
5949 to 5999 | 25.81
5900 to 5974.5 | 24.83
